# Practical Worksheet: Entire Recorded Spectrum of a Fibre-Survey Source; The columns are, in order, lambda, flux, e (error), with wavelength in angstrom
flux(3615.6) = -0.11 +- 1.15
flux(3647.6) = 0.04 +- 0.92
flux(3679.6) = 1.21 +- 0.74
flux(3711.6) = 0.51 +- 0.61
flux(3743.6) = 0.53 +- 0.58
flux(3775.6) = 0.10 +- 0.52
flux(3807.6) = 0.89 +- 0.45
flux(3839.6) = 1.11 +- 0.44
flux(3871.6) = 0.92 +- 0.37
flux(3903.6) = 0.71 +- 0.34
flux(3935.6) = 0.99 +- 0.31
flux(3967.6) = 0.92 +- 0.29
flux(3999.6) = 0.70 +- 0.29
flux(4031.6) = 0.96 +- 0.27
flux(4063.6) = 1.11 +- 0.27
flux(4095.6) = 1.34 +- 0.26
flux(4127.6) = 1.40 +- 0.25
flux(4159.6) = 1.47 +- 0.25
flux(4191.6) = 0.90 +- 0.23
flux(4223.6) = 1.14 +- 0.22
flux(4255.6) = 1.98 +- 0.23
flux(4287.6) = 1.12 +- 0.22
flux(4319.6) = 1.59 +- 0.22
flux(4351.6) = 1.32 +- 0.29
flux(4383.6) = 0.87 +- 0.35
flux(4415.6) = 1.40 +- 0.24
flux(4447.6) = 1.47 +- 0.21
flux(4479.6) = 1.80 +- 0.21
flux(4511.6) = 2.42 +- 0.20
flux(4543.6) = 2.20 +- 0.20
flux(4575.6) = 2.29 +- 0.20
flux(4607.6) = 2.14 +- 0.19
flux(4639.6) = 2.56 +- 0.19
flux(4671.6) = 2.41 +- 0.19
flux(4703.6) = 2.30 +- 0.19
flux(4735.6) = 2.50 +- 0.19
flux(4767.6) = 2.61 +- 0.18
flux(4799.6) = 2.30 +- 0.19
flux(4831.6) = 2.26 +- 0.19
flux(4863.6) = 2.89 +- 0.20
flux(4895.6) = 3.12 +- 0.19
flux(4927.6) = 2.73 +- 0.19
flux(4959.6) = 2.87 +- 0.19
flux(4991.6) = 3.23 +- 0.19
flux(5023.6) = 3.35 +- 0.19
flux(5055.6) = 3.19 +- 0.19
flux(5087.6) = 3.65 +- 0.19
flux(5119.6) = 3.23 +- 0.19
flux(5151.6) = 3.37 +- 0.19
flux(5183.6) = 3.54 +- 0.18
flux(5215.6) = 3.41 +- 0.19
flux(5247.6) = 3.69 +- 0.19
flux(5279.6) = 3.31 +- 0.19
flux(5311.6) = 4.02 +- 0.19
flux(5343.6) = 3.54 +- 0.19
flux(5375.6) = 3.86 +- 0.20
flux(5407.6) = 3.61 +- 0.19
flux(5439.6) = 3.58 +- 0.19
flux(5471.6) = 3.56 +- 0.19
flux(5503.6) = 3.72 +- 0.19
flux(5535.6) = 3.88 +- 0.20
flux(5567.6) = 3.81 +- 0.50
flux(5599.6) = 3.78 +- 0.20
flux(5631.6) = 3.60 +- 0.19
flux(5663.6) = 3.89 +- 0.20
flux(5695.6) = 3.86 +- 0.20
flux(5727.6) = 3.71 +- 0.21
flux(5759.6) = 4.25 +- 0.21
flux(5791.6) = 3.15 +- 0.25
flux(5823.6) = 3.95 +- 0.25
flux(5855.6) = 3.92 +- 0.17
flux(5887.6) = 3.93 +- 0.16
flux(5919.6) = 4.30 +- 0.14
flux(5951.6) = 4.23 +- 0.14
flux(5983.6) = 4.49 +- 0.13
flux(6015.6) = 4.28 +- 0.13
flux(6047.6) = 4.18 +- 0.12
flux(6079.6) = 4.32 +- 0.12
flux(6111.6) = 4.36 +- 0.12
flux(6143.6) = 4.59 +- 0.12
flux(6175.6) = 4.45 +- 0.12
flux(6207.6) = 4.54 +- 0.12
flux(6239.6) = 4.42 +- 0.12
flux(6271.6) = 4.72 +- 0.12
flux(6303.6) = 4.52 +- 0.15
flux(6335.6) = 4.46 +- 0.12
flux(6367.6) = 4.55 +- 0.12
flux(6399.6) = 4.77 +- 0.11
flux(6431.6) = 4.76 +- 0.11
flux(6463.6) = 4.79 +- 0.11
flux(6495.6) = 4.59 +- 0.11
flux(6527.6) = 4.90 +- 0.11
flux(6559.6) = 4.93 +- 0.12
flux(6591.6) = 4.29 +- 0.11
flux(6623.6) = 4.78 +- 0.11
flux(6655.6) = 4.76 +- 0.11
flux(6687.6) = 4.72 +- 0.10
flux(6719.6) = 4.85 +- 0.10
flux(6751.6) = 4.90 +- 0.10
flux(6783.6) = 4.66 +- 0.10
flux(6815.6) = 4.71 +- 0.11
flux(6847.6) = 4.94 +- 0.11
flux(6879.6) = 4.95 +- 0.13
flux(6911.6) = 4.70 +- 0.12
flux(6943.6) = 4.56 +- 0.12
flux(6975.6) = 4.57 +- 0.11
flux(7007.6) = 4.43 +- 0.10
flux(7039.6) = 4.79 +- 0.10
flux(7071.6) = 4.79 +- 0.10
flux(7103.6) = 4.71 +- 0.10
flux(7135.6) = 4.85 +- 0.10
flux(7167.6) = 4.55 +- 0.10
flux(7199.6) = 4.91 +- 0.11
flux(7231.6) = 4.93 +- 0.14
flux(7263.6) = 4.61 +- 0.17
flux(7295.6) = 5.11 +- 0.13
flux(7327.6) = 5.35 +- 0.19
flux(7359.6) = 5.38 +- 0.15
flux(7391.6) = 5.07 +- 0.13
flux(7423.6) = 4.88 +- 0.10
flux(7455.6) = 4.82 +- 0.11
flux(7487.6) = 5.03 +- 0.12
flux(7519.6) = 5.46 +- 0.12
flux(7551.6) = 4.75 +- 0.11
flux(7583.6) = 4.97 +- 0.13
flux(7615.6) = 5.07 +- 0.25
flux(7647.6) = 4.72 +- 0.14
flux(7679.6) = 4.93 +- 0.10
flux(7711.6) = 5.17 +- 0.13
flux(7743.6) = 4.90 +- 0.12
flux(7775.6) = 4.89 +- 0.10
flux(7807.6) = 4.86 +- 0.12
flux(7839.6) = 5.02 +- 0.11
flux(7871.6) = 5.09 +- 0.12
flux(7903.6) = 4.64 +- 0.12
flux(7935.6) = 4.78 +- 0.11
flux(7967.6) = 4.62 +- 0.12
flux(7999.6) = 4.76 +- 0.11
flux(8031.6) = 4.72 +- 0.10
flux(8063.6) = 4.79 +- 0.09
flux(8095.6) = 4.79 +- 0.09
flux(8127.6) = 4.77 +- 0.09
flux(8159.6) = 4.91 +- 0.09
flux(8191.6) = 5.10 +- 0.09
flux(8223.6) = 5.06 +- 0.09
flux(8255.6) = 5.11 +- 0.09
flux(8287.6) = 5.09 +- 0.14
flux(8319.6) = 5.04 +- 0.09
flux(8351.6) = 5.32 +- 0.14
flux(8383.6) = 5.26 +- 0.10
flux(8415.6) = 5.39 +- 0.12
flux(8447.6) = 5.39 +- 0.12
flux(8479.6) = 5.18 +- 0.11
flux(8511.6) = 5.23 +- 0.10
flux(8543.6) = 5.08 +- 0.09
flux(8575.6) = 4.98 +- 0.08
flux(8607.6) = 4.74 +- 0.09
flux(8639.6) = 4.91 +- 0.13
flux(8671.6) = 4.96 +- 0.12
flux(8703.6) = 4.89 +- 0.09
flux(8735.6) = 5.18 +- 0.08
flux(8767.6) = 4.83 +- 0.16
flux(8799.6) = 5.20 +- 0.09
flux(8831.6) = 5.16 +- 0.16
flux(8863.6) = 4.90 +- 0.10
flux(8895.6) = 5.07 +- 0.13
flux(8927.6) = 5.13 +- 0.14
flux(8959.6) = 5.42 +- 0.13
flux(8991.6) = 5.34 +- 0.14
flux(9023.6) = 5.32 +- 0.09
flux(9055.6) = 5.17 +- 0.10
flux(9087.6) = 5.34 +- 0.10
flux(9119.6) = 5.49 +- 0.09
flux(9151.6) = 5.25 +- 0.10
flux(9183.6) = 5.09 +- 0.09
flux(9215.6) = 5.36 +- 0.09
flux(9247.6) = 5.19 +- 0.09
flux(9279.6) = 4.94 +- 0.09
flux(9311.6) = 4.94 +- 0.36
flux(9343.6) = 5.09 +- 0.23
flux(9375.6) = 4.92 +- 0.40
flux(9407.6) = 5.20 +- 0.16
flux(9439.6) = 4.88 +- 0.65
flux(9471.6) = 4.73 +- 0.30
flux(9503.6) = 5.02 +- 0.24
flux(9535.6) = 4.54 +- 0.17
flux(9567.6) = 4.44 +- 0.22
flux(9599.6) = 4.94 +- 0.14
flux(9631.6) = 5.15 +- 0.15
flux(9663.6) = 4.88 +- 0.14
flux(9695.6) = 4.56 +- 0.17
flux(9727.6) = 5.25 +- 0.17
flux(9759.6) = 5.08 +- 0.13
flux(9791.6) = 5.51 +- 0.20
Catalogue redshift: 0.12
